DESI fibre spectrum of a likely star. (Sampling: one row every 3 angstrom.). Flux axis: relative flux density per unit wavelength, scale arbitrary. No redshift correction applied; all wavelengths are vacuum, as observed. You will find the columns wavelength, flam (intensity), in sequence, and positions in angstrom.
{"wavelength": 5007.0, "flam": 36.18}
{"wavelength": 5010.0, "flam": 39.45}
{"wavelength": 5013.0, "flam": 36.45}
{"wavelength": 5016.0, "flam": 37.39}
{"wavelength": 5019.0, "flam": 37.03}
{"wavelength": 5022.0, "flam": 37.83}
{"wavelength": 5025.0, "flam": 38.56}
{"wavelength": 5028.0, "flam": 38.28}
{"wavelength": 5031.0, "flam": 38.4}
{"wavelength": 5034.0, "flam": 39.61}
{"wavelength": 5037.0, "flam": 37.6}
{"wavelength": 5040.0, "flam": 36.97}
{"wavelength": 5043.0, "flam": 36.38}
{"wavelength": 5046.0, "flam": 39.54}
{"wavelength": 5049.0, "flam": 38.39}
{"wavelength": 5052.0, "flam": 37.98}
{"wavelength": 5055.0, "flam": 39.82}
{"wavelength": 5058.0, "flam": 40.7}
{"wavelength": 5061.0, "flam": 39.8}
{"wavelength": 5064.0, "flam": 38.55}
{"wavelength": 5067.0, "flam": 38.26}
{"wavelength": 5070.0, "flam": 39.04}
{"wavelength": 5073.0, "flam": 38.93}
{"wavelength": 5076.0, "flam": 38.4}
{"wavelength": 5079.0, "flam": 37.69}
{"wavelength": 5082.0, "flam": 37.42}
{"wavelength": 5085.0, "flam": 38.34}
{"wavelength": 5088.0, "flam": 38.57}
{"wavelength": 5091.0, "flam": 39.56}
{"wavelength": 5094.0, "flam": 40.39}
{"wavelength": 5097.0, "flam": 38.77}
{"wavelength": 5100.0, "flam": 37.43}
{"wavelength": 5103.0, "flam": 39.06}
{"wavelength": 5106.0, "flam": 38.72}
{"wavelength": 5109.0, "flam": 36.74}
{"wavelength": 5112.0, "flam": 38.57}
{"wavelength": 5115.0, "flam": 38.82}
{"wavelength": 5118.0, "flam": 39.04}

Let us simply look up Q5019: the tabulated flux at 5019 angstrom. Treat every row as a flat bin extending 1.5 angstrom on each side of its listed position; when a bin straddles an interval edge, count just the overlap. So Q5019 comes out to 37.03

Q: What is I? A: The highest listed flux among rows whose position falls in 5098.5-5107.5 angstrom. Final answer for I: 39.06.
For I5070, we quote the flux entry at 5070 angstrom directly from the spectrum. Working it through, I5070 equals 39.04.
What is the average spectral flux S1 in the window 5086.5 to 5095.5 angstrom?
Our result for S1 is 39.5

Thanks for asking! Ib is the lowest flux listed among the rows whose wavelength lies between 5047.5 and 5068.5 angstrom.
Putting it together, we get 37.98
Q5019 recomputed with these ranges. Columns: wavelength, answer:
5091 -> 39.56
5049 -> 38.39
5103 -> 39.06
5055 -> 39.82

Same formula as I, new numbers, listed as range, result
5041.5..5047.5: 39.54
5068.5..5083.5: 39.04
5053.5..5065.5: 40.7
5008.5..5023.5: 39.45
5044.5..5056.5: 39.82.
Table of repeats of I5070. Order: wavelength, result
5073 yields 38.93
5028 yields 38.28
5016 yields 37.39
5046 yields 39.54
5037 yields 37.6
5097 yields 38.77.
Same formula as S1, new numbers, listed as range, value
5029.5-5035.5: 39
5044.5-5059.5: 39.3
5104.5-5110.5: 37.7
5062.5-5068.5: 38.4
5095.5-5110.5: 38.1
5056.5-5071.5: 39.3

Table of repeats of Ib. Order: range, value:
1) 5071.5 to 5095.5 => 37.42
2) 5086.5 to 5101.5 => 37.43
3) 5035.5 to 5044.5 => 36.38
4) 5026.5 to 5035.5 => 38.28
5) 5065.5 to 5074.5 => 38.26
